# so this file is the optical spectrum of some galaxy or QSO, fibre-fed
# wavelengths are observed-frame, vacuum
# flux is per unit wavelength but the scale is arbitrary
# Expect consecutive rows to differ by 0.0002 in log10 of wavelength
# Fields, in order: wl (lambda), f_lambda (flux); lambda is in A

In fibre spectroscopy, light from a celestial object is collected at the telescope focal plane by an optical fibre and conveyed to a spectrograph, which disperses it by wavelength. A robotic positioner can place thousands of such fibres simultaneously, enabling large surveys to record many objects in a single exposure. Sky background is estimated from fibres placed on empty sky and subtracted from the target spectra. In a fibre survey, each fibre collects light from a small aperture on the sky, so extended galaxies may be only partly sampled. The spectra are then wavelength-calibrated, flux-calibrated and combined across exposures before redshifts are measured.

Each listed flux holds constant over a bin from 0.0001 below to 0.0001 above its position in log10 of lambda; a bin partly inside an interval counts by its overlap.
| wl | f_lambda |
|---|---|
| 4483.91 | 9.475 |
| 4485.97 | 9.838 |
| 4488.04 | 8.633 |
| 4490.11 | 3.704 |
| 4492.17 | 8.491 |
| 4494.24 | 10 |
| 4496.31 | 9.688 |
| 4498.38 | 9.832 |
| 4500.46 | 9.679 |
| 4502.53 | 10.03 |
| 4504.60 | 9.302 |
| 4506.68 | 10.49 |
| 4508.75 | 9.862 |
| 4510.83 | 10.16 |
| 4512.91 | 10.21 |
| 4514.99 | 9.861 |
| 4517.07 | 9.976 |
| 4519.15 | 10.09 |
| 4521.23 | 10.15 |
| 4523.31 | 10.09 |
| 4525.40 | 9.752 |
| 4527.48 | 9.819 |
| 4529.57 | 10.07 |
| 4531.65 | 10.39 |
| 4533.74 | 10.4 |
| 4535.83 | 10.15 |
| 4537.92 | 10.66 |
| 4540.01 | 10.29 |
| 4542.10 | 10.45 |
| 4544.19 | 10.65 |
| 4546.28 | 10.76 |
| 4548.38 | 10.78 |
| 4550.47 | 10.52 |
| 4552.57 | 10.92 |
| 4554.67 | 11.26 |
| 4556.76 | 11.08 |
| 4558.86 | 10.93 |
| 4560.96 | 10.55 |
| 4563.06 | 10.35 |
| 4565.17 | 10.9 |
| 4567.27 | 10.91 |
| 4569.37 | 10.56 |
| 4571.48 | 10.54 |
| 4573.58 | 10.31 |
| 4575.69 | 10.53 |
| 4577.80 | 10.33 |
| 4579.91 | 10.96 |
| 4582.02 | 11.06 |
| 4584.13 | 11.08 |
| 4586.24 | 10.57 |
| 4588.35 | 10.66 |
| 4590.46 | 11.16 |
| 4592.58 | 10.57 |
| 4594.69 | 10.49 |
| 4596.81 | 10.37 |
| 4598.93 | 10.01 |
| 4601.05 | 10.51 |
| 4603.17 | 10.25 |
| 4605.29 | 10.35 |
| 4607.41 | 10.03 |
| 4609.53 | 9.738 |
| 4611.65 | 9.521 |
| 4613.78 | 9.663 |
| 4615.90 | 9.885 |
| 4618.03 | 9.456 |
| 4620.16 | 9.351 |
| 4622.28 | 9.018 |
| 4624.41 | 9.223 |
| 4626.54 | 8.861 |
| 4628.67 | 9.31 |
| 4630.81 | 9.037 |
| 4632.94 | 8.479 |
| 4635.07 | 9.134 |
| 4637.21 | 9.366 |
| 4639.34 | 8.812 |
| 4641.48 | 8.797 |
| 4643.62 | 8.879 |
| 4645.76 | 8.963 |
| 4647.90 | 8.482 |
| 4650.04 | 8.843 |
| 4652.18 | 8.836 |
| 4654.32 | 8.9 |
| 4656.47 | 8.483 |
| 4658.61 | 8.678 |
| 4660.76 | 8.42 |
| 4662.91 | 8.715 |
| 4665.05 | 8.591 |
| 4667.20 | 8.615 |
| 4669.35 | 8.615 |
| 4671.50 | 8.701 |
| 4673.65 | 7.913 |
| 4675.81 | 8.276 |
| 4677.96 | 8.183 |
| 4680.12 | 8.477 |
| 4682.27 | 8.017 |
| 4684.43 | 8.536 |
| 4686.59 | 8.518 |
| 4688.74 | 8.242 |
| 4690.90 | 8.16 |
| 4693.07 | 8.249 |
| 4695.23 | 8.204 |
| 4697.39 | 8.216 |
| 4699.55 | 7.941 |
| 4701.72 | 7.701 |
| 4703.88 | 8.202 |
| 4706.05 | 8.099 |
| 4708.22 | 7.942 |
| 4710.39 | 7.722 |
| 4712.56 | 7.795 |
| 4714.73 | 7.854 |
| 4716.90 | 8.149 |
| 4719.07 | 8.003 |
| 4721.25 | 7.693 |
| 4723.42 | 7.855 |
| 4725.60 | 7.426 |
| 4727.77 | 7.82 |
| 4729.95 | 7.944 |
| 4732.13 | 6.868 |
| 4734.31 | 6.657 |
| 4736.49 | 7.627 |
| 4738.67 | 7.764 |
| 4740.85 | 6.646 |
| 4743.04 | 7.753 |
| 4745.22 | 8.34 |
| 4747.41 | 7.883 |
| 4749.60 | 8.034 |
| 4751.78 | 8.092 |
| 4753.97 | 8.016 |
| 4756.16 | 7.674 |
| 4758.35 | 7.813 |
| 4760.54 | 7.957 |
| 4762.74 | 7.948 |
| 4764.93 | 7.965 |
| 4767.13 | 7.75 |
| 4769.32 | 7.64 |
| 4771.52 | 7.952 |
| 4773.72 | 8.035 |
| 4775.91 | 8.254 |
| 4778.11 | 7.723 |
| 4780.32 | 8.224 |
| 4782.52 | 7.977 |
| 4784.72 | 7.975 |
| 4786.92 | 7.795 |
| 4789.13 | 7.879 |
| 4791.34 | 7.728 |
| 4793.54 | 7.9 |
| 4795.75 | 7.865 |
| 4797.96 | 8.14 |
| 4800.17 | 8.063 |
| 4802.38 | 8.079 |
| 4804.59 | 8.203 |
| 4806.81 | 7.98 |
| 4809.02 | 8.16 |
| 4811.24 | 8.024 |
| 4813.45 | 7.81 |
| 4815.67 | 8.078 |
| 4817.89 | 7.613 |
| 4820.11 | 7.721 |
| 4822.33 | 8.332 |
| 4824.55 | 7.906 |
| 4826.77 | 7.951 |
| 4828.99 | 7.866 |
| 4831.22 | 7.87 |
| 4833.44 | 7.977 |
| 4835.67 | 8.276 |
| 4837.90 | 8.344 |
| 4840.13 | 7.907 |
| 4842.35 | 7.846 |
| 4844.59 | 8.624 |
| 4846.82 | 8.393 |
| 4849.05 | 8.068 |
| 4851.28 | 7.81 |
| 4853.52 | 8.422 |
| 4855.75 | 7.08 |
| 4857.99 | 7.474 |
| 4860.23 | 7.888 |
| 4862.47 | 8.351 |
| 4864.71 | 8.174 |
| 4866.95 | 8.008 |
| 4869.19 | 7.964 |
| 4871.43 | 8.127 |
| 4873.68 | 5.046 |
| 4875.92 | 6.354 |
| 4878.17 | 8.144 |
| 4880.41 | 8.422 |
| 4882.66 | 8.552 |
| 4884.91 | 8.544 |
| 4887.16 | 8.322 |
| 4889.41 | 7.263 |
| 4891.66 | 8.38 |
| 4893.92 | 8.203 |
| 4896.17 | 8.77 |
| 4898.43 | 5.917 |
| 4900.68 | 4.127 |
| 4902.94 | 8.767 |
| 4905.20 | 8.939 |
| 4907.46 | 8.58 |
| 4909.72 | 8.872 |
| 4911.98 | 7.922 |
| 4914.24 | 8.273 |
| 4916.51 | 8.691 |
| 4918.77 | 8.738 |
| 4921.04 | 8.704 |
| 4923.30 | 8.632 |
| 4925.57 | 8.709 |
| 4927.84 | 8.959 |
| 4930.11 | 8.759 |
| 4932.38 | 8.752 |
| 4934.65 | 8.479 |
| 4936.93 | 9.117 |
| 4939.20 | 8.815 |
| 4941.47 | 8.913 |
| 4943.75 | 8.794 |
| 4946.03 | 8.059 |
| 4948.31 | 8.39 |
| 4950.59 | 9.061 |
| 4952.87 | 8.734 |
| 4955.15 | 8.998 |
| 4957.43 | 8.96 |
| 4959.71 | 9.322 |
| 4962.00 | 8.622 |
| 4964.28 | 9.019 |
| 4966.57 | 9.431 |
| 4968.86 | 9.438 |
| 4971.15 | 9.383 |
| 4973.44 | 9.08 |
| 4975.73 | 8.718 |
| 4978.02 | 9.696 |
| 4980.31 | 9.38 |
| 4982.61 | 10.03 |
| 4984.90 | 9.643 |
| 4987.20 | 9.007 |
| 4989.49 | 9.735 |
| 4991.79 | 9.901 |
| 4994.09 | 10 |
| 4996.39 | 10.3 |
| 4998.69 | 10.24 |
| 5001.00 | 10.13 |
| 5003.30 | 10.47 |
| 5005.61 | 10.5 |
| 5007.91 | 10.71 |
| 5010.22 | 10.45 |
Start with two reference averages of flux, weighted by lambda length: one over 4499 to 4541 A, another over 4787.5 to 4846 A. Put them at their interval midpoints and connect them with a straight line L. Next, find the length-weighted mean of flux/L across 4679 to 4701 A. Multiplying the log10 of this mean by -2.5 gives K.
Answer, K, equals 0.081 mag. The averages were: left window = 10.1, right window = 8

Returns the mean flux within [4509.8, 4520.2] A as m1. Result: 10.1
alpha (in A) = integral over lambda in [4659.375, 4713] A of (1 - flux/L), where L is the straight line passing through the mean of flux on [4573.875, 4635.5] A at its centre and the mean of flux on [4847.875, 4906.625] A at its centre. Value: 6.2 A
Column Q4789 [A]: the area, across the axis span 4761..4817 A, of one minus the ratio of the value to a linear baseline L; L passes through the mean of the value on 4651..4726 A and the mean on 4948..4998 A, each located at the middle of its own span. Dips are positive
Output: 4.3 A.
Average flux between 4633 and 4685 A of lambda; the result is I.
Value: 8.63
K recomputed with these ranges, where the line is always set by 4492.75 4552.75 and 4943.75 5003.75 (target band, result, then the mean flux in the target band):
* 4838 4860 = 0.20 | 7.97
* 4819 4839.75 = 0.20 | 8.02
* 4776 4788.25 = 0.21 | 7.96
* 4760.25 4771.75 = 0.23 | 7.85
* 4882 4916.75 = 0.19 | 7.98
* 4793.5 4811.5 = 0.20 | 8.05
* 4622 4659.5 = 0.12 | 8.89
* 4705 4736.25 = 0.26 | 7.7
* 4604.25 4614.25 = 0.01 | 9.87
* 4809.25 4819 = 0.22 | 7.9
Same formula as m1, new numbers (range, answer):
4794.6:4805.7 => 8.07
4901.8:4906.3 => 8.84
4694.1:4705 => 8.06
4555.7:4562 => 10.9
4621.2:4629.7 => 9.11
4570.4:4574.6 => 10.4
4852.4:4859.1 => 7.66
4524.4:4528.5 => 9.8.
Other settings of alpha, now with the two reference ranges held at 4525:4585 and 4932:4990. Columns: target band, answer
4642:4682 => 6.3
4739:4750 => 2.4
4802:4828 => 4.4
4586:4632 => 2.2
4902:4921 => 1.3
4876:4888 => 1.5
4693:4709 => 3.2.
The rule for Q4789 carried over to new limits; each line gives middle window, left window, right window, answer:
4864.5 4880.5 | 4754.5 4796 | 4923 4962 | 1.86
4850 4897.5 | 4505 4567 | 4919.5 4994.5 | 7.43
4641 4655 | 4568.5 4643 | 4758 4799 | 0.93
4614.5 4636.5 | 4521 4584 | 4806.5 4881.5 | 1.55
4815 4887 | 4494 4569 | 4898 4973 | 8.41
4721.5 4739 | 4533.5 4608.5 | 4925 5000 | 4.42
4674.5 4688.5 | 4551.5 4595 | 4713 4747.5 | 0.46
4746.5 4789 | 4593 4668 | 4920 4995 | 5.80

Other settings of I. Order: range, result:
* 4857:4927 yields 7.97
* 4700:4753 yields 7.75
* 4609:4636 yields 9.28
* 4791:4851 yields 8.03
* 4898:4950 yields 8.39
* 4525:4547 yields 10.3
